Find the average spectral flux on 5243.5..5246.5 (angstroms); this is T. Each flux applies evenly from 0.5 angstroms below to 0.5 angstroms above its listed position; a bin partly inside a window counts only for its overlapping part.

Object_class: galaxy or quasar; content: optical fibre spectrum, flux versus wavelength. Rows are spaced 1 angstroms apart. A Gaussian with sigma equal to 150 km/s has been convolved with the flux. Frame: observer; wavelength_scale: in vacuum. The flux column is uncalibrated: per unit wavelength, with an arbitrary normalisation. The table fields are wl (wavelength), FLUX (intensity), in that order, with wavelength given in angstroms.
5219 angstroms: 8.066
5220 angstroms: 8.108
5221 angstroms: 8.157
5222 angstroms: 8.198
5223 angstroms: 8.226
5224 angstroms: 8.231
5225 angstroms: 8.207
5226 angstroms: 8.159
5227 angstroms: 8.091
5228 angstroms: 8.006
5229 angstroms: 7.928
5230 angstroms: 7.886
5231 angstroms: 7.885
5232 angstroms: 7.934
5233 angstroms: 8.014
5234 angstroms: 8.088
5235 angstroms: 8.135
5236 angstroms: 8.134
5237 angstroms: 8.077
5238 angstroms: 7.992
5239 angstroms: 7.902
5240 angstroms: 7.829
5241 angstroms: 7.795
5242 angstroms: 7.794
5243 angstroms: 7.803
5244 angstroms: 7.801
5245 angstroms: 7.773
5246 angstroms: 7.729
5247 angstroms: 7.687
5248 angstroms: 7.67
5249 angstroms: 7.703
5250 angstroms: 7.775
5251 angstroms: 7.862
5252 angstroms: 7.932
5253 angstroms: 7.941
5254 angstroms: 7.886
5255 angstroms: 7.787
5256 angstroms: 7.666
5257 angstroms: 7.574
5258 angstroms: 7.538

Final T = 7.77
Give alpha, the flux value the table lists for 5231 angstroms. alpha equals 7.885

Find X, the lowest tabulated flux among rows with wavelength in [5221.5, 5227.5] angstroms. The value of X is 8.091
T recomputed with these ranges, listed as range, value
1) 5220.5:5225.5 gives 8.2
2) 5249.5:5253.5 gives 7.88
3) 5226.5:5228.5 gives 8.05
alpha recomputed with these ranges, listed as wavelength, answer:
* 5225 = 8.207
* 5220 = 8.108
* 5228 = 8.006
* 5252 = 7.932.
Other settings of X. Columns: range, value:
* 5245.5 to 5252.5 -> 7.67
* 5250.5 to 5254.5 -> 7.862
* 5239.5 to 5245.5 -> 7.773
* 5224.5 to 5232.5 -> 7.885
